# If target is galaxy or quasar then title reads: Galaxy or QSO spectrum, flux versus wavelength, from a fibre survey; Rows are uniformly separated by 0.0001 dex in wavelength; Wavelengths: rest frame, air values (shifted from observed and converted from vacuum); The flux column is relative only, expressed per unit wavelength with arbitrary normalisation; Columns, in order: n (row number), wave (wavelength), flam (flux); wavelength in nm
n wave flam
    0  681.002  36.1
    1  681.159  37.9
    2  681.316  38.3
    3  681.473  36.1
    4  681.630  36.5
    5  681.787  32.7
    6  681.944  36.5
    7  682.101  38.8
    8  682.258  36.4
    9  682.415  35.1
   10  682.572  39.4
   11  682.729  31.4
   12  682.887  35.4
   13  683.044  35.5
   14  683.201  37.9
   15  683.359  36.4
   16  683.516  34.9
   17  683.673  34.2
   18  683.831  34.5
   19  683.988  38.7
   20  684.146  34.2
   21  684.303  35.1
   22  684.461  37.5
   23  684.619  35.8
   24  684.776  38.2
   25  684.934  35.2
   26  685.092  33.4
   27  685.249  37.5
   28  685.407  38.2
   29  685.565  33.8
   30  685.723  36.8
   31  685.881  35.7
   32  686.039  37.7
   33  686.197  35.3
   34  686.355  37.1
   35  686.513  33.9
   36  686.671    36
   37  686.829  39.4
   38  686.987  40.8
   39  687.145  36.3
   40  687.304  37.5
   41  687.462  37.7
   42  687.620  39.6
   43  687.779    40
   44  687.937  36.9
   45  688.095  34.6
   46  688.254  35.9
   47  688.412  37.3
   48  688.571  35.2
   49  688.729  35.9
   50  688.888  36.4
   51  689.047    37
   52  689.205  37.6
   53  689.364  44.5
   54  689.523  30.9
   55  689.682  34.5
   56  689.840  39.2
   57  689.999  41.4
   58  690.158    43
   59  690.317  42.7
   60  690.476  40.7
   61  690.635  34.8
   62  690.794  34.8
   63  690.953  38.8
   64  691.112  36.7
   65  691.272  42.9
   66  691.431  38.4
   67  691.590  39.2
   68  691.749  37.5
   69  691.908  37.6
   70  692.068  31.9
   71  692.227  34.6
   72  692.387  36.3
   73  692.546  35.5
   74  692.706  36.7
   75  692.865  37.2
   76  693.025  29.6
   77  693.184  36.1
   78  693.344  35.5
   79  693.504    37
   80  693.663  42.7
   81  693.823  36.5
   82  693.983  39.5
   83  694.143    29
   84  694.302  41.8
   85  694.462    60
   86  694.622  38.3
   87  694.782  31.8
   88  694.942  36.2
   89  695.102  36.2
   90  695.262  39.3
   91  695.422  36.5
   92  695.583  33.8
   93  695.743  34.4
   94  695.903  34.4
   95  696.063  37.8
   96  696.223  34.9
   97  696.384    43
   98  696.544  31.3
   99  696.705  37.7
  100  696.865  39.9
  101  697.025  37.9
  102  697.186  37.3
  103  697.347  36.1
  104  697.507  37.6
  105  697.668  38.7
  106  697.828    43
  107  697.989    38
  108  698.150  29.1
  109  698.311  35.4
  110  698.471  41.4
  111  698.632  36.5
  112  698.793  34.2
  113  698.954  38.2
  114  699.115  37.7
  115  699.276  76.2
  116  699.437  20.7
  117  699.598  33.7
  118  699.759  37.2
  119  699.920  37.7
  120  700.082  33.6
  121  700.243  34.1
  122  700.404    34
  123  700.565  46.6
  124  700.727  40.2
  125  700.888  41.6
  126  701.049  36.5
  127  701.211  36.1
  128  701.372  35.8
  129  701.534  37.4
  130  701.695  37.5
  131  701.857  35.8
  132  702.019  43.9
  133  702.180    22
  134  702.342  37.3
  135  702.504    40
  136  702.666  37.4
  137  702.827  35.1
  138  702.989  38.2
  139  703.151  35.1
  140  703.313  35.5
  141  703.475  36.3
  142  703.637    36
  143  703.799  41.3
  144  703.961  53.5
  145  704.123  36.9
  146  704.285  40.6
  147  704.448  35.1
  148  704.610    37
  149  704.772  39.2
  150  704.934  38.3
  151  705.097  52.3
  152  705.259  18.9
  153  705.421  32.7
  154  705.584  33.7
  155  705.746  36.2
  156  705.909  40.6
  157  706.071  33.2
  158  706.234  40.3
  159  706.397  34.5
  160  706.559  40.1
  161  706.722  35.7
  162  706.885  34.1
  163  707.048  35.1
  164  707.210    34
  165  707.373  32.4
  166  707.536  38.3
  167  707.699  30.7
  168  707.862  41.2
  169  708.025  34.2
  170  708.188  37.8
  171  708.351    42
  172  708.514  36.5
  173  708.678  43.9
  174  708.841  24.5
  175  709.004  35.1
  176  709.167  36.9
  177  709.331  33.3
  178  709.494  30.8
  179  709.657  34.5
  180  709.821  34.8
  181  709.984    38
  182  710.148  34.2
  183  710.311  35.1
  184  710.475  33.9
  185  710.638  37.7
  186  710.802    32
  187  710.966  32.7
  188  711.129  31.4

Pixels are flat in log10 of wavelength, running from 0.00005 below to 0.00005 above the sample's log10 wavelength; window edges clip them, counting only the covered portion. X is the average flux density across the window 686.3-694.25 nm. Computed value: 37.2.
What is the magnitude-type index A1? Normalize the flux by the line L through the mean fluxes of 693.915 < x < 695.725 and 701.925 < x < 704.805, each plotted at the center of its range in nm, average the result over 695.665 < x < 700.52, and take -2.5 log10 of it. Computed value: 0.02 mag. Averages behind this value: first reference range 38.3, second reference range 37.8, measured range 37.5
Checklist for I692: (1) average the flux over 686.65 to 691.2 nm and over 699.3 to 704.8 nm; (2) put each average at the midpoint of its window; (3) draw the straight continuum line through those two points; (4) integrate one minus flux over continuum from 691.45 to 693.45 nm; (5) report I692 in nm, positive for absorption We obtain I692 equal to 0.10 nm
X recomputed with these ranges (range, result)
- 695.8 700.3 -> 37.6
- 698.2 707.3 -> 37.4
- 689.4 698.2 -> 37.4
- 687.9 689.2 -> 36.2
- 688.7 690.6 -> 38.6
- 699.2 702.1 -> 38.8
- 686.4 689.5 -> 37.4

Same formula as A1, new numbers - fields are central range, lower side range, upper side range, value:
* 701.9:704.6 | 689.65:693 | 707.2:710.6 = -0.046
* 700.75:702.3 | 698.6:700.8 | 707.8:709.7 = 0.047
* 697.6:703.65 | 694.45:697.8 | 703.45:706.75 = 0.003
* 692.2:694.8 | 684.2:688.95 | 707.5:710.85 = -0.042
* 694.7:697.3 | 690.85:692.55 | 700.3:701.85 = 0.039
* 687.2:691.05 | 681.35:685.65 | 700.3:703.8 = -0.043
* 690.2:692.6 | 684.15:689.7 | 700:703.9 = -0.023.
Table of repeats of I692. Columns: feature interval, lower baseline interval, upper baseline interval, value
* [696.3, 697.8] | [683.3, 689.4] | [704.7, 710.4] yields -0.07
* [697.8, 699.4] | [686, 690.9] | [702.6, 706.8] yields -0.12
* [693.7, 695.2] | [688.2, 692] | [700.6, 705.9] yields -0.04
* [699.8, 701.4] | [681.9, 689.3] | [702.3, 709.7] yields -0.05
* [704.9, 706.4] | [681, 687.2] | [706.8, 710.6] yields -0.03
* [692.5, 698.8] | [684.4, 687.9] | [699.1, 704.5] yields 0.08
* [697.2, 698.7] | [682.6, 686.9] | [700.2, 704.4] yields 0.00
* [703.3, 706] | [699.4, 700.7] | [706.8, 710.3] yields -0.20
